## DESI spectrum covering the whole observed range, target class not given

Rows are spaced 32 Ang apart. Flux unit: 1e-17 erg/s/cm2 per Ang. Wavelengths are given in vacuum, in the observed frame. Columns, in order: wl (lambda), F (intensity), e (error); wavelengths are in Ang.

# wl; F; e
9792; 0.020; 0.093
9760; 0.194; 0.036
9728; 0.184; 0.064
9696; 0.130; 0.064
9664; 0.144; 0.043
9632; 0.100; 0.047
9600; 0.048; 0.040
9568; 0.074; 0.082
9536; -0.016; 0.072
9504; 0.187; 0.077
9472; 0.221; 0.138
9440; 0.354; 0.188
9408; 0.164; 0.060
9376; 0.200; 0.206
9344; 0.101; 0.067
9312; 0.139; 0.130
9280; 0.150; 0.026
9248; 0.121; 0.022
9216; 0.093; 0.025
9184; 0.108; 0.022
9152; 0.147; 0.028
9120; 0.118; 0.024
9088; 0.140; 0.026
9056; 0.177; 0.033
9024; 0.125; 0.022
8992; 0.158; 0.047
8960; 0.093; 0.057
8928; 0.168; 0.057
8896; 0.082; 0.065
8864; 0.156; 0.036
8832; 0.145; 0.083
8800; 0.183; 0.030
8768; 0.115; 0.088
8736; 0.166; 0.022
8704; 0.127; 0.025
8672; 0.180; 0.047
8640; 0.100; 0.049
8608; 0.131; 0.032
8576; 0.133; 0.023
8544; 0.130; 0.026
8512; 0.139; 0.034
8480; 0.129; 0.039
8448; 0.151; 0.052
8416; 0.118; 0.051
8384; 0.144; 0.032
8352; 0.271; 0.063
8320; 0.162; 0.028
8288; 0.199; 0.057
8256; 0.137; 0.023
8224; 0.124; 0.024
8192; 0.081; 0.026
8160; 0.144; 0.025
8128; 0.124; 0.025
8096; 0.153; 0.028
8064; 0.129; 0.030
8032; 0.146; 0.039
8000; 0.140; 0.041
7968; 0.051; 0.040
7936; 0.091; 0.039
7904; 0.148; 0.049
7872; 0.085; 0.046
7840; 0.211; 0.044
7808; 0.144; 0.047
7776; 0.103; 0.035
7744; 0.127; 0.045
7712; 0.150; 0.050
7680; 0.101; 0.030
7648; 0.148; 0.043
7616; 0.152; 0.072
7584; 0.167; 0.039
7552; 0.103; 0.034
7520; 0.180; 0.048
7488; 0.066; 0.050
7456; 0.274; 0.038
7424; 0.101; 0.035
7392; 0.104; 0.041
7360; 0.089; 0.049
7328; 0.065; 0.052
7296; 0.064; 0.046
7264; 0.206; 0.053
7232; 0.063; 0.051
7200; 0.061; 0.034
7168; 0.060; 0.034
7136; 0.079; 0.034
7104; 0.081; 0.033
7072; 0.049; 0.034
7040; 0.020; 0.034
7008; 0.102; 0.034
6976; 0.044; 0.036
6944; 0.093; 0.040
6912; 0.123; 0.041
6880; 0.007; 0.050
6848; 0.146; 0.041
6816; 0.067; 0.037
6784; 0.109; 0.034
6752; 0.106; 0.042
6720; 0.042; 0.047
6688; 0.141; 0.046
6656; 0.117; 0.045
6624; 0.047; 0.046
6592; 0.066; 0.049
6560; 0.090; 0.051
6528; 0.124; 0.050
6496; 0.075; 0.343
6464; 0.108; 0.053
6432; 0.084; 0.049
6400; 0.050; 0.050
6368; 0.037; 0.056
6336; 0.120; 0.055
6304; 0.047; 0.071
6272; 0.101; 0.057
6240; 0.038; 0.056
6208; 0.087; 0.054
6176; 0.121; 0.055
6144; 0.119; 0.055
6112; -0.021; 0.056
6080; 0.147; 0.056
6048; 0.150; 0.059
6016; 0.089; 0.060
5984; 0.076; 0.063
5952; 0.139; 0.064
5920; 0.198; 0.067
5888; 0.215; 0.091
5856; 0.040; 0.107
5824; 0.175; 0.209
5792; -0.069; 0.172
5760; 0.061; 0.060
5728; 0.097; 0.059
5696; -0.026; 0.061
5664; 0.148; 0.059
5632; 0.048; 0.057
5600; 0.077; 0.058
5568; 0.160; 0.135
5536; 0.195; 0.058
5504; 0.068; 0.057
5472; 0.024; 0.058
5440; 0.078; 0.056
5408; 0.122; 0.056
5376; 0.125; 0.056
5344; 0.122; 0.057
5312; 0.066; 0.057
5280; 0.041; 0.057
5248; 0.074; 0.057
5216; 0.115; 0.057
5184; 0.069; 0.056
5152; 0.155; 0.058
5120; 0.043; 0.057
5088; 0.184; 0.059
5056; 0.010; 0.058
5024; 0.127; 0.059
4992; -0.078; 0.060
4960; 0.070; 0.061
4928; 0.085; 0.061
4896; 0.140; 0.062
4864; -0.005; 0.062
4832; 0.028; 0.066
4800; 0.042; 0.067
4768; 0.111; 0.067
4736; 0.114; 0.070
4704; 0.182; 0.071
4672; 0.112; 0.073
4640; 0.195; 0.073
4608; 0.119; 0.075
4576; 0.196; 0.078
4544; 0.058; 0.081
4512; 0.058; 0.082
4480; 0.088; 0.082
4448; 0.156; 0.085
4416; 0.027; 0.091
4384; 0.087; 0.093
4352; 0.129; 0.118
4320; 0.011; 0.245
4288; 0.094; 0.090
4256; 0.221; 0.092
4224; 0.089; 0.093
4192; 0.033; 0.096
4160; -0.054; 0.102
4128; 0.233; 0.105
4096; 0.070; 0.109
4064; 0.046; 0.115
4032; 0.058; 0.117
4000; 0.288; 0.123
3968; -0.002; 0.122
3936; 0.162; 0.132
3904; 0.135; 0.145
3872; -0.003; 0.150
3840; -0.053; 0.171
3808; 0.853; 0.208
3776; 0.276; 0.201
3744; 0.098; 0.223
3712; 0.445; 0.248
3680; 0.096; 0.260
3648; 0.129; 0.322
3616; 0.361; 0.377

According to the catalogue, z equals 1.003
